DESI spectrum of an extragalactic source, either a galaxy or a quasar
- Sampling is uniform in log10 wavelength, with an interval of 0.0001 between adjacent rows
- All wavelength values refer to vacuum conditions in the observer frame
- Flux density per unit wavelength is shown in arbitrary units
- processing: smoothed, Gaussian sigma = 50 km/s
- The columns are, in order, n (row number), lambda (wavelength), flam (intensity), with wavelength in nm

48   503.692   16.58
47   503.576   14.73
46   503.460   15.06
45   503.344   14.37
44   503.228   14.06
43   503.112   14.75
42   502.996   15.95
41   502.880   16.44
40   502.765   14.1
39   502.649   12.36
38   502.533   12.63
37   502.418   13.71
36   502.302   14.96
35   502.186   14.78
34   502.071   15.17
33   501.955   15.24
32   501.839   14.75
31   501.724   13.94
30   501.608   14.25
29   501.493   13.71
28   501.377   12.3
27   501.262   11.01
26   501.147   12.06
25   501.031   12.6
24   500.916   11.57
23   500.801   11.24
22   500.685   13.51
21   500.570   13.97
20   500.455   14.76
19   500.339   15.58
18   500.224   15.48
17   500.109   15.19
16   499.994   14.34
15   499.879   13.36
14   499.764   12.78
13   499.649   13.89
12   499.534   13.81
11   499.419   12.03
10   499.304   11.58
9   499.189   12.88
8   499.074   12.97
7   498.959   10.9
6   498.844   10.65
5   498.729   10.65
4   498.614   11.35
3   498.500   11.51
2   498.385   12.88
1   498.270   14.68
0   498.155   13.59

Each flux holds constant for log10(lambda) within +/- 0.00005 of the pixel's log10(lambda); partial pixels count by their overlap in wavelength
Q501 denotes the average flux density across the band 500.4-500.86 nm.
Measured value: 13.4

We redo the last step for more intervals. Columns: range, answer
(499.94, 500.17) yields 14.8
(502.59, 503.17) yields 14.7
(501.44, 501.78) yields 14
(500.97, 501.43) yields 12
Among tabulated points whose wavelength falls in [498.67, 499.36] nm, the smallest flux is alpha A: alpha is 10.65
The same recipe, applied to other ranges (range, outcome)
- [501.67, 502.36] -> 13.94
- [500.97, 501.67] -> 11.01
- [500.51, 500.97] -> 11.24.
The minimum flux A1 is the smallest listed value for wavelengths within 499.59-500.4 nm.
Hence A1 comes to 12.78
